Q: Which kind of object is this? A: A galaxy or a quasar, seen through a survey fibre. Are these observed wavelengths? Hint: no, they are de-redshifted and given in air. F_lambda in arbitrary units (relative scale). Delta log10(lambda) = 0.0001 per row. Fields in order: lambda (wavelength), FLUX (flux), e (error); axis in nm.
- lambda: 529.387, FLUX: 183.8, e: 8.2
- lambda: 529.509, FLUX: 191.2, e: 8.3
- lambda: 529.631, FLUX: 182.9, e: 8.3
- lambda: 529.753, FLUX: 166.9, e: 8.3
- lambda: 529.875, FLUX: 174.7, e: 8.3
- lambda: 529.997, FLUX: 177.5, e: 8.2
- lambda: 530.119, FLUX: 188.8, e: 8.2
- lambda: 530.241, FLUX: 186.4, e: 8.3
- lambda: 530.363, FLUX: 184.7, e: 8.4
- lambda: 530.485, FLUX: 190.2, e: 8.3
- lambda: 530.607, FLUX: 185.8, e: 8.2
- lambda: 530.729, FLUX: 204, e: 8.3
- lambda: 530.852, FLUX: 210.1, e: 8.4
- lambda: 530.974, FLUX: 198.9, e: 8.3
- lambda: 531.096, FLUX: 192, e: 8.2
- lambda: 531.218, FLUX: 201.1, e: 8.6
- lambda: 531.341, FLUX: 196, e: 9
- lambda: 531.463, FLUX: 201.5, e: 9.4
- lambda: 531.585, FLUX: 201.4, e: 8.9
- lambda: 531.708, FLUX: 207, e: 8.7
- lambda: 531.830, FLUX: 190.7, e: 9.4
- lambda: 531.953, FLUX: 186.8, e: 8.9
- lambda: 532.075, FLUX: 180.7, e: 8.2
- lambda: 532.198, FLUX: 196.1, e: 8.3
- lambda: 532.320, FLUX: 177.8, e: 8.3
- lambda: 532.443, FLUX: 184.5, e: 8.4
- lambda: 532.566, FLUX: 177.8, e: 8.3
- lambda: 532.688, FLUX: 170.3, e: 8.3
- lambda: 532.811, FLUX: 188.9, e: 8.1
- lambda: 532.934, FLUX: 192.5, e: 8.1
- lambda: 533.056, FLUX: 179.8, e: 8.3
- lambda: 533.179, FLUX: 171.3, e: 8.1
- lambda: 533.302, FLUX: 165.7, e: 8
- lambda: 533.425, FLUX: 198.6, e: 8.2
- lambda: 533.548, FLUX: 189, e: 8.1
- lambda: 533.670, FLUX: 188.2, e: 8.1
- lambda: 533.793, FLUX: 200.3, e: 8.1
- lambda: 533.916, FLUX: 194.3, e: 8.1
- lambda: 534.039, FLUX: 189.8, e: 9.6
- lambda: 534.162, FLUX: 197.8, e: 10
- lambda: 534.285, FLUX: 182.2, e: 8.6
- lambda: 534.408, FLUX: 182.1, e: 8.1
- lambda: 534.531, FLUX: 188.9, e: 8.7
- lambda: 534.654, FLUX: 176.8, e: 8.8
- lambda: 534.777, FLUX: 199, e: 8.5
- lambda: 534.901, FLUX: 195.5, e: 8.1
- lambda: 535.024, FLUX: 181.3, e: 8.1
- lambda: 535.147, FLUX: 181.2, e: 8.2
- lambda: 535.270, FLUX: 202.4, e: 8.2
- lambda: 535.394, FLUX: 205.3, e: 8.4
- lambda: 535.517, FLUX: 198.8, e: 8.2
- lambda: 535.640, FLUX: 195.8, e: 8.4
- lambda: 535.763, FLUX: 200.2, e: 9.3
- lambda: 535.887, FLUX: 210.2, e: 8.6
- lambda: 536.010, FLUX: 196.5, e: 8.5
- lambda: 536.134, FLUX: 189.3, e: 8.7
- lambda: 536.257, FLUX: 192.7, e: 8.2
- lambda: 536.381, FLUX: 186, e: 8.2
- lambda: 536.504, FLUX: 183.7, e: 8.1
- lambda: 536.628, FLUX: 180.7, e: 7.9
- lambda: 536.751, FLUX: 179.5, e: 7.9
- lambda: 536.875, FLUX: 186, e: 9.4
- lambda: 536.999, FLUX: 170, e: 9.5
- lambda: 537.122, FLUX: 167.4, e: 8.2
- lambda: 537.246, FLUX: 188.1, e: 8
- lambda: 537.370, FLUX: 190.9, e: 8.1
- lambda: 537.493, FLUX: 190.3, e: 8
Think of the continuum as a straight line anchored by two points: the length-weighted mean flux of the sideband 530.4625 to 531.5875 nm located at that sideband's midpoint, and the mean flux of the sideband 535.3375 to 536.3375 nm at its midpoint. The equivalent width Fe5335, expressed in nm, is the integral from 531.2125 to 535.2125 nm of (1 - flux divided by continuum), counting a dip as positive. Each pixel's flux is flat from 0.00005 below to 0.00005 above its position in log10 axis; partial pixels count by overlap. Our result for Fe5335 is 0.20 nm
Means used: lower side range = 198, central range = 188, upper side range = 198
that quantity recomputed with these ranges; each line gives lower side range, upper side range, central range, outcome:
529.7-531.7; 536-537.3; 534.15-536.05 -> -0.081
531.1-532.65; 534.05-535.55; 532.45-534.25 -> 0.049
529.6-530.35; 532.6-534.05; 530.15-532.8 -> -0.134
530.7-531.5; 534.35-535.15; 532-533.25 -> 0.082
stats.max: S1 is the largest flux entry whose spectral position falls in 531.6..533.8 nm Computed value 207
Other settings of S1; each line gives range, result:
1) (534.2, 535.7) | 205.3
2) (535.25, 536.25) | 210.2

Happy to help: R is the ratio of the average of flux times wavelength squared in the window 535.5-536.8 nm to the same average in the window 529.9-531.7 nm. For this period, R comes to 1.01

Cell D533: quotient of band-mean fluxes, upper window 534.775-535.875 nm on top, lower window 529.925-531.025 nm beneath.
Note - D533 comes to 1.0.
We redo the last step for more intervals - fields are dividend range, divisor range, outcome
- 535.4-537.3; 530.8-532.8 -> 0.98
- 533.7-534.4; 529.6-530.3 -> 1.07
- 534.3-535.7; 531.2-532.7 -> 1.00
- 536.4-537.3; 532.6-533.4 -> 1.00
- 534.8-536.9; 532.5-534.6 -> 1.04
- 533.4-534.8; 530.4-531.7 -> 0.96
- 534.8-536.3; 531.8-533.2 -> 1.07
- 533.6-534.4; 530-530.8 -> 1.01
